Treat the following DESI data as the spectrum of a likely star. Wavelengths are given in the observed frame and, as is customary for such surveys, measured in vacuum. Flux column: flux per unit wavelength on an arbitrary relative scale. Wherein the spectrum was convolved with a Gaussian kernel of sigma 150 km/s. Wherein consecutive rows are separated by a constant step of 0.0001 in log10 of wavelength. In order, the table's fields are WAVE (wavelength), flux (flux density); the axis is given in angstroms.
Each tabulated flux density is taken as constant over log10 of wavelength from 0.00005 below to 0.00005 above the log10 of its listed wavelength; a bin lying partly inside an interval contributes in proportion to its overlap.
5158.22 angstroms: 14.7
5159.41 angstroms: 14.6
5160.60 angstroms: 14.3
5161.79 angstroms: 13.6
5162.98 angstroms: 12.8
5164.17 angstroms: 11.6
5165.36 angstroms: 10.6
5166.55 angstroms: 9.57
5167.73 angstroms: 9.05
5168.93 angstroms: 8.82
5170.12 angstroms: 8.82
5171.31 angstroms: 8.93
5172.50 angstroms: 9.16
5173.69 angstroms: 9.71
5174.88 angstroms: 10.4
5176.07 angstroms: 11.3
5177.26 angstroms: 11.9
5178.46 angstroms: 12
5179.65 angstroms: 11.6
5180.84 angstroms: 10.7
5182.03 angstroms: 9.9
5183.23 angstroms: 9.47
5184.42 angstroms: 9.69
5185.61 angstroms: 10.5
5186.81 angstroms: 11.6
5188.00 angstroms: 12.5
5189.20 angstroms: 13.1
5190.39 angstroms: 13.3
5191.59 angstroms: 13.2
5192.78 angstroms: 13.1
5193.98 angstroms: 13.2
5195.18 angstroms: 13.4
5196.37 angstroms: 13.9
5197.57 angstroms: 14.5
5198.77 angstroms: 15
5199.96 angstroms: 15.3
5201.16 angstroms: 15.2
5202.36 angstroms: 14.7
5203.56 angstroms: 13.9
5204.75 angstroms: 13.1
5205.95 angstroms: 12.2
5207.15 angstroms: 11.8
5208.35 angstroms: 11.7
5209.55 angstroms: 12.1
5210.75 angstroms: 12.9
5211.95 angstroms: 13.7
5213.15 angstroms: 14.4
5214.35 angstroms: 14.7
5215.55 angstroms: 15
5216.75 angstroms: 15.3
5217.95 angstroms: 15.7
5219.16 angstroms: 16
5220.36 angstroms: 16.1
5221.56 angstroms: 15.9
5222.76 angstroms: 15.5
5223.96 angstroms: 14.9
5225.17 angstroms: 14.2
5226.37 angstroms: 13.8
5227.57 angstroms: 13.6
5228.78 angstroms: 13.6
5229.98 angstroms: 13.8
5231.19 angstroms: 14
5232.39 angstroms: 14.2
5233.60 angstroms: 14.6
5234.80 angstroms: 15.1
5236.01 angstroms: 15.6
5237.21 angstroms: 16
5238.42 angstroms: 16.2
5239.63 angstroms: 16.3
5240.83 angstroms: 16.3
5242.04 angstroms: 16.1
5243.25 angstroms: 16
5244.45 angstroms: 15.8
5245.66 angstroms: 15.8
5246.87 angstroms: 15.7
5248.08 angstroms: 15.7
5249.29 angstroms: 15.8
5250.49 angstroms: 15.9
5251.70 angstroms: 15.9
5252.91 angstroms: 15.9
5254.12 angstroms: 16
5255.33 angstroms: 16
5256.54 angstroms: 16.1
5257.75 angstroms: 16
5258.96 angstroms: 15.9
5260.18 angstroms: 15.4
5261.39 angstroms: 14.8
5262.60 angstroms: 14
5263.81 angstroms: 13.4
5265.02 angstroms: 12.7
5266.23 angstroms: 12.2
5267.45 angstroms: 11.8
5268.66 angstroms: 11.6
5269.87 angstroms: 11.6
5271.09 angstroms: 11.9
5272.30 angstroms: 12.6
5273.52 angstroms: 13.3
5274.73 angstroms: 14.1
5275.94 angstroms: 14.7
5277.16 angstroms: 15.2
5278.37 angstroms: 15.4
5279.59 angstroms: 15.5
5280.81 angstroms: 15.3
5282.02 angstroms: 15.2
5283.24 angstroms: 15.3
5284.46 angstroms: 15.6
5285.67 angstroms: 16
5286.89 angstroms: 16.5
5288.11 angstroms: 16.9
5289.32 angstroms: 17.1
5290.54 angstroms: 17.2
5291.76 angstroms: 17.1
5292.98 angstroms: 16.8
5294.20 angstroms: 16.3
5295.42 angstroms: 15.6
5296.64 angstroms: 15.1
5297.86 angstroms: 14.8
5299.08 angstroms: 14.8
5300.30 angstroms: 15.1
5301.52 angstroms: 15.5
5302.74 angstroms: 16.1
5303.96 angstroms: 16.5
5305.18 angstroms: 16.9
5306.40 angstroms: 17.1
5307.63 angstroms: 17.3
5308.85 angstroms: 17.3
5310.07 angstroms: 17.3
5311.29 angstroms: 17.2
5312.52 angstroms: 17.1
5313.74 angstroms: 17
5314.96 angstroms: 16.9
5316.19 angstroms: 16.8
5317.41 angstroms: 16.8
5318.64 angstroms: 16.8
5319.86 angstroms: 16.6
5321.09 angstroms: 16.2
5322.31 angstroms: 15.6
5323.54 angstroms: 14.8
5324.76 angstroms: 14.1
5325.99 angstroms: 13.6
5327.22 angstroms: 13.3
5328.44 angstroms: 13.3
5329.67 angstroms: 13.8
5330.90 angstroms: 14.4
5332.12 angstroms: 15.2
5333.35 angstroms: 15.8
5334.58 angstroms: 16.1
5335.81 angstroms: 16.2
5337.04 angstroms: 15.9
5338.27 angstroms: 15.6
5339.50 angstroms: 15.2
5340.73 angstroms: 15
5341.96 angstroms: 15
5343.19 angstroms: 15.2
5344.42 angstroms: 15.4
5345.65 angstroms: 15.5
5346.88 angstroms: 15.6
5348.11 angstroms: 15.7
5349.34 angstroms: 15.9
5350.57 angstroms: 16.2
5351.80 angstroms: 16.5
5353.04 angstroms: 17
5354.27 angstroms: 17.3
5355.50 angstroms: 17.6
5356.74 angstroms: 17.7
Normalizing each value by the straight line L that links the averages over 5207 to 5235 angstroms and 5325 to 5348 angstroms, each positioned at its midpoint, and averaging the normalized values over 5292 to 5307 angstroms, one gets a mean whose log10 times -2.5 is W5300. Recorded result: -0.08 mag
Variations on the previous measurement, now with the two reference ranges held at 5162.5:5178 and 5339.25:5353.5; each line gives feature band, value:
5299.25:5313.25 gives -0.153 mag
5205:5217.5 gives -0.167 mag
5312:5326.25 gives -0.088 mag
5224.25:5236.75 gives -0.182 mag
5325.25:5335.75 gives 0.049 mag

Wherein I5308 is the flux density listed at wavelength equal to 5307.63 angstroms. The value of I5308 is 17.3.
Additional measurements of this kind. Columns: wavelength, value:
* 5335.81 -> 16.2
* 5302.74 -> 16.1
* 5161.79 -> 13.6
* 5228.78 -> 13.6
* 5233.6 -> 14.6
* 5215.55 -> 15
